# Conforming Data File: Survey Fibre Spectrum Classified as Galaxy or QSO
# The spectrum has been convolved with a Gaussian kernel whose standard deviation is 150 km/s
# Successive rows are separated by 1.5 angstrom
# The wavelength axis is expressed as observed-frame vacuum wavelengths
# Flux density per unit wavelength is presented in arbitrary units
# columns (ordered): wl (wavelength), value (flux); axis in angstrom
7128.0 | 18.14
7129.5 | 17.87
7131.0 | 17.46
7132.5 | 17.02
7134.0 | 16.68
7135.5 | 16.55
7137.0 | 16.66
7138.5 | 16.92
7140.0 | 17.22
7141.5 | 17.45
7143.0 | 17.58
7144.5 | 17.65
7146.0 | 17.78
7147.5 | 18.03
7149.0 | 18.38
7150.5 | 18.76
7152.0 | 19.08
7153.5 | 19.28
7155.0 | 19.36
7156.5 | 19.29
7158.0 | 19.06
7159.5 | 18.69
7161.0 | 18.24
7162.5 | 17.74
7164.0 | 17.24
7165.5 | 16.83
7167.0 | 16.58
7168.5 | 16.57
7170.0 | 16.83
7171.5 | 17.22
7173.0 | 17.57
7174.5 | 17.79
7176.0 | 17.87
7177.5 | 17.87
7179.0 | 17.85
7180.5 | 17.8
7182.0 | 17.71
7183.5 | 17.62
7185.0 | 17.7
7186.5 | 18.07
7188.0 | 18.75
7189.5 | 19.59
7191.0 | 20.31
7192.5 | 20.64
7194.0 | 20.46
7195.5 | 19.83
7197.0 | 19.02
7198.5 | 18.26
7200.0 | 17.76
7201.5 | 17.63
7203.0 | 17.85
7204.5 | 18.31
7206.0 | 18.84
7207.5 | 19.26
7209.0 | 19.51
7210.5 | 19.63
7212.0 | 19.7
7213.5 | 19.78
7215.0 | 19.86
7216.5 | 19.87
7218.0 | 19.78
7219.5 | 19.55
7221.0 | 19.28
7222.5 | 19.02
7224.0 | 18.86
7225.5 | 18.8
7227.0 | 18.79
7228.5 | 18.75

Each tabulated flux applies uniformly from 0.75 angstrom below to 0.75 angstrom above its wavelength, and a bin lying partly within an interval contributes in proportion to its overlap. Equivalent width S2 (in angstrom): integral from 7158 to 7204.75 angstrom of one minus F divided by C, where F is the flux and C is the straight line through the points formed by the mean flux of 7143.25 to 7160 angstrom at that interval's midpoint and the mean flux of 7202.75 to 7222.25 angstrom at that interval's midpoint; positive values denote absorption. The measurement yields 2.07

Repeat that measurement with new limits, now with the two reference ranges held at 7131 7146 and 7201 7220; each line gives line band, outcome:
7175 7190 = 0.29 angstrom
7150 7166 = -0.76 angstrom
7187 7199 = -0.57 angstrom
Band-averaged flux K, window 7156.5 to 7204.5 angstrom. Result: 18.2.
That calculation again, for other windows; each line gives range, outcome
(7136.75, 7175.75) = 17.9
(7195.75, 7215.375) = 18.9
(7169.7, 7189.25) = 17.8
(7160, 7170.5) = 17.2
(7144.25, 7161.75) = 18.7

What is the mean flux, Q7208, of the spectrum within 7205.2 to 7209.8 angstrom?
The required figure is 19.2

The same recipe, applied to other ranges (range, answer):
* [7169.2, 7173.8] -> 17.2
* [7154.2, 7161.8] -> 18.9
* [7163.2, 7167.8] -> 16.9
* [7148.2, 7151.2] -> 18.6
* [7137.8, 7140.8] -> 17.1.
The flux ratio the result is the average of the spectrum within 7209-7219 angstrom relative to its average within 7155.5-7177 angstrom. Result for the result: 1.12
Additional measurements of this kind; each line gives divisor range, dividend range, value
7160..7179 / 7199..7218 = 1.09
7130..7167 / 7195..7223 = 1.07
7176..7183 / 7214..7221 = 1.11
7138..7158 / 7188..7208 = 1.04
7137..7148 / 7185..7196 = 1.12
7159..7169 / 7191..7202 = 1.10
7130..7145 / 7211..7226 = 1.14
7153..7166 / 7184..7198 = 1.05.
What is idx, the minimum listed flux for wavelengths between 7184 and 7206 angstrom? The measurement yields 17.63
